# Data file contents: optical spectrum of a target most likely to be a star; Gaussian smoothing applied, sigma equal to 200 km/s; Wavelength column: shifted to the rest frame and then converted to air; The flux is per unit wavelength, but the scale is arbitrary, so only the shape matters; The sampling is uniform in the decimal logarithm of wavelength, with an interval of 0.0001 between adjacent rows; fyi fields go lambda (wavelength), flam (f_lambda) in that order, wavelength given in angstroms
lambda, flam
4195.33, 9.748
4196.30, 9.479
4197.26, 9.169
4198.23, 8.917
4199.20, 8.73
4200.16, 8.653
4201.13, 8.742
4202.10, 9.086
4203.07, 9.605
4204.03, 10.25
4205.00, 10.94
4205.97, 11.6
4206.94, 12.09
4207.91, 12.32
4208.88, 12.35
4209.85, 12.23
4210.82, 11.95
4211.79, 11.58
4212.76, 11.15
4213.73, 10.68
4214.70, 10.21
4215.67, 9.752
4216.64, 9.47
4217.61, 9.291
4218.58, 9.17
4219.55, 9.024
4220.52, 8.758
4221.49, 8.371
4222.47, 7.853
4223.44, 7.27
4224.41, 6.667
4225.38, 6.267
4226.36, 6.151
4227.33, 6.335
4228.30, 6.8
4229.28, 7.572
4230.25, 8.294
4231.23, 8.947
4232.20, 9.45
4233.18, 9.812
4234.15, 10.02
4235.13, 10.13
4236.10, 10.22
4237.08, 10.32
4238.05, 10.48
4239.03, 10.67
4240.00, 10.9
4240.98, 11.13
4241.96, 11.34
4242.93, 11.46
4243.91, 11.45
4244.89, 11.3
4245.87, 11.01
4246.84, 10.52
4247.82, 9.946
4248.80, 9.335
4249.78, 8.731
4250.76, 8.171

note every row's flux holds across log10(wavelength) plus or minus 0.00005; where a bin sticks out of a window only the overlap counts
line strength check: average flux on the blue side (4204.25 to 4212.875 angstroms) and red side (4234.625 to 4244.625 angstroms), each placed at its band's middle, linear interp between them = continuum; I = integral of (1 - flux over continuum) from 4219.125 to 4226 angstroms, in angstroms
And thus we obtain 2.2 angstroms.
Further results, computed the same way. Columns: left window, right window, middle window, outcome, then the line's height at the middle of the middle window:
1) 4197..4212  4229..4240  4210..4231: 2.8 angstroms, 10.1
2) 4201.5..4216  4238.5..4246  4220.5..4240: 4.5 angstroms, 11.1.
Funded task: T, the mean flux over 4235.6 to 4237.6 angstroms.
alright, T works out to 10.3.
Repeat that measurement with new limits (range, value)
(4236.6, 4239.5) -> 10.5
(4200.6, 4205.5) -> 9.71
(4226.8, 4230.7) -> 7.24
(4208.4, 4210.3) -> 12.3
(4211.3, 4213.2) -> 11.4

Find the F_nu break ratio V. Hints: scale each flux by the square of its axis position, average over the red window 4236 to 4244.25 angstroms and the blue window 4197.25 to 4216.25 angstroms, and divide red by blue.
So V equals 1.05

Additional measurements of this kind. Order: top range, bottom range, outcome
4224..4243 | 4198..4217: 0.88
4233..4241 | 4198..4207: 1.08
